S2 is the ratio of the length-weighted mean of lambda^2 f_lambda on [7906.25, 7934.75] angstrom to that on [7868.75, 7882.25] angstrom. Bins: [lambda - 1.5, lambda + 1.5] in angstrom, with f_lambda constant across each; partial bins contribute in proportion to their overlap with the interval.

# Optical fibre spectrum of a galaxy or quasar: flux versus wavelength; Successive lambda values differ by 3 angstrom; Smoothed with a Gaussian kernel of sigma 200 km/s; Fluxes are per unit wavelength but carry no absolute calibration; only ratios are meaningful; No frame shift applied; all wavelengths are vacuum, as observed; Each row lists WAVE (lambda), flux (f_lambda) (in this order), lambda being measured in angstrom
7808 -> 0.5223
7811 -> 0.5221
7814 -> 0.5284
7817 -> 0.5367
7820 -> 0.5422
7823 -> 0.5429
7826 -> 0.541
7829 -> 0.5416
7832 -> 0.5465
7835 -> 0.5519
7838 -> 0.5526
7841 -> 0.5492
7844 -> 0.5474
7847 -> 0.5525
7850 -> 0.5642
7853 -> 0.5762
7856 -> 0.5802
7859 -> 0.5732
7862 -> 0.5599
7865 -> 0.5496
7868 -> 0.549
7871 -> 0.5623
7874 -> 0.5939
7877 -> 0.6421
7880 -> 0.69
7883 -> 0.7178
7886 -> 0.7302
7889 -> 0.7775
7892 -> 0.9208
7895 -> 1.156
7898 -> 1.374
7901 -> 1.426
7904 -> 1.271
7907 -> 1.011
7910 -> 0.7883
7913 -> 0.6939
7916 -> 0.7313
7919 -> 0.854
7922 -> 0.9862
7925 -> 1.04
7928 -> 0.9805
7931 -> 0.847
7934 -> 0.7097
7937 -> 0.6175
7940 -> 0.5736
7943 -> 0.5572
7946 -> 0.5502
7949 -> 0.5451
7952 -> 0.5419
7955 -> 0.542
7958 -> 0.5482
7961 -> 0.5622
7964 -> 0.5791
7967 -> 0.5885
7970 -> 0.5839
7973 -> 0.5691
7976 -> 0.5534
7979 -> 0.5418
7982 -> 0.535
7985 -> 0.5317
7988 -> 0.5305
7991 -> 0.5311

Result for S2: 1.40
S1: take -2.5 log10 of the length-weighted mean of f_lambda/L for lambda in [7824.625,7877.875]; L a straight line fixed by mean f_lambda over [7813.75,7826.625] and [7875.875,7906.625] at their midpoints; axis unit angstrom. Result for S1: 0.27 mag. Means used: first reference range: 0.539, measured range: 0.562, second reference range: 0.976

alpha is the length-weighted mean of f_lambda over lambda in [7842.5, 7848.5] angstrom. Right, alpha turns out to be 0.55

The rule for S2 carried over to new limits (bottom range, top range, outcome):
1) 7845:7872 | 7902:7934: 1.66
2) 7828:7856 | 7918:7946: 1.44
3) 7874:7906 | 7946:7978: 0.60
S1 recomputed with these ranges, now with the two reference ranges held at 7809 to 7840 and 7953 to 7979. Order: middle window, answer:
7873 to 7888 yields -0.23 mag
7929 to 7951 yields -0.14 mag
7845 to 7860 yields -0.05 mag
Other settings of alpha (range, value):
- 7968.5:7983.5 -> 0.557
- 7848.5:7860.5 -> 0.573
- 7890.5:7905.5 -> 1.23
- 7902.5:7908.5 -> 1.14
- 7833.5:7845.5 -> 0.55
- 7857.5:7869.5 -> 0.558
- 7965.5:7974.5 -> 0.581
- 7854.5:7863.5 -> 0.571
